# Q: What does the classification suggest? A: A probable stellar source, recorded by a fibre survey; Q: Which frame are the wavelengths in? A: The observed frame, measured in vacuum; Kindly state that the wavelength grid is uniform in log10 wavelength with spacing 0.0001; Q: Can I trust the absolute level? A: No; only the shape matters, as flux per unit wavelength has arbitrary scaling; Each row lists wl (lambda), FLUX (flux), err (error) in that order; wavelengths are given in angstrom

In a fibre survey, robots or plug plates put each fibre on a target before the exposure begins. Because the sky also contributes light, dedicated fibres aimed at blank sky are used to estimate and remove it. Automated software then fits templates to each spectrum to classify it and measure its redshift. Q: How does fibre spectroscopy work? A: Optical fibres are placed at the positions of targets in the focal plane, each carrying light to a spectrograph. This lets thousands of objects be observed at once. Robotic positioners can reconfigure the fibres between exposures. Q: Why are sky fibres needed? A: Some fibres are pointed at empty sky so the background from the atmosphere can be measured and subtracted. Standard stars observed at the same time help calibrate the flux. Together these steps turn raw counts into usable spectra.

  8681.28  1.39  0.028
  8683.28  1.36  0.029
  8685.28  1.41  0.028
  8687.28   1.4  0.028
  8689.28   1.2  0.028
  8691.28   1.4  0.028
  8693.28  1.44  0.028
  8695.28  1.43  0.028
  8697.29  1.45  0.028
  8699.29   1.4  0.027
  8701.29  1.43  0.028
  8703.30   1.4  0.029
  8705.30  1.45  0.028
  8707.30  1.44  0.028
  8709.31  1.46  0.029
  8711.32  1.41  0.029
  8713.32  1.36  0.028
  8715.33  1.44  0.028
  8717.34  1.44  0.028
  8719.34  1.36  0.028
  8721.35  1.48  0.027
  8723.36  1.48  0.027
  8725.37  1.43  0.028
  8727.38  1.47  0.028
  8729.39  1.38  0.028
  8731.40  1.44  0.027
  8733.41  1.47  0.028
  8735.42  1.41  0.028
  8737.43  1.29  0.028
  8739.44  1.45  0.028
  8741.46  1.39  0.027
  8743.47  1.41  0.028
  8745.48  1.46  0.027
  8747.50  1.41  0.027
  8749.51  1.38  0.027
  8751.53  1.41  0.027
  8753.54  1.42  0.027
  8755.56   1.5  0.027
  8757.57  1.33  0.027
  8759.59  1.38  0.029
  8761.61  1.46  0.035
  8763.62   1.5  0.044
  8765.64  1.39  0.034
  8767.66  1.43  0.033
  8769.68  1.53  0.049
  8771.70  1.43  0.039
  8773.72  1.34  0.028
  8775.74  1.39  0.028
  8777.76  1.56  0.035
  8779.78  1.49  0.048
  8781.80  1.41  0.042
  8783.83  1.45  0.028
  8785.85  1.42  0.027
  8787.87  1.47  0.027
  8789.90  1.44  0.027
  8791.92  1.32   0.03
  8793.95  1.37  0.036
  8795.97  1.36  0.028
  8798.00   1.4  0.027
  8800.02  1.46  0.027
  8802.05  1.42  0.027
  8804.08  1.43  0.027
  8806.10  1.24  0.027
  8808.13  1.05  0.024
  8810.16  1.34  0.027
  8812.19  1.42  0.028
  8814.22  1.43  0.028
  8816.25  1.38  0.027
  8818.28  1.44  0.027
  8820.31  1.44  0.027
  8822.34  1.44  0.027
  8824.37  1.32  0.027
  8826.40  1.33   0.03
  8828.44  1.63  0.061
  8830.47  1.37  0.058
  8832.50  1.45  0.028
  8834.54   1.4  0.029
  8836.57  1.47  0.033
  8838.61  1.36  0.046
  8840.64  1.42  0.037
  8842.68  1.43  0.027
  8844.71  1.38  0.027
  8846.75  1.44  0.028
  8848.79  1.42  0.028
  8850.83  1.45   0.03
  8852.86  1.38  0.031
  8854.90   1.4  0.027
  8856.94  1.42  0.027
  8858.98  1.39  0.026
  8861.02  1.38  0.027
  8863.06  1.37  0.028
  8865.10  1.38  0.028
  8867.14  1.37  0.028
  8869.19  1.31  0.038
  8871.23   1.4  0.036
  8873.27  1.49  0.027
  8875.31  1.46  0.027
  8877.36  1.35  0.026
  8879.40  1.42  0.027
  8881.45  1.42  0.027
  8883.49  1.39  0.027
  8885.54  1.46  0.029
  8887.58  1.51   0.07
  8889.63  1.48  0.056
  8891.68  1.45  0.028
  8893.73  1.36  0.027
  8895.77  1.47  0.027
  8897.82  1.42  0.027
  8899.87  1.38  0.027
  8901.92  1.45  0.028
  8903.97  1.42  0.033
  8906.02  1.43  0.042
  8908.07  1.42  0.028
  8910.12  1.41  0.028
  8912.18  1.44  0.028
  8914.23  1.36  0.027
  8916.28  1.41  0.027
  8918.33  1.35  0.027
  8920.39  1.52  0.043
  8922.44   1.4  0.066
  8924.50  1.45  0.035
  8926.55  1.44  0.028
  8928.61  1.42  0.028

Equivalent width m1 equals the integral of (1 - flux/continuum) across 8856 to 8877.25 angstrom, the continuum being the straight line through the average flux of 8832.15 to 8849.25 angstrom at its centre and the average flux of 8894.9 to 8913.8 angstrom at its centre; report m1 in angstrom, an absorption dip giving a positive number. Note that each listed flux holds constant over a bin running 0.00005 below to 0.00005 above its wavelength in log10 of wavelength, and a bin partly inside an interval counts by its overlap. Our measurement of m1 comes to 0.37 angstrom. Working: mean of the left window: 1.42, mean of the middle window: 1.39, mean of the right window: 1.42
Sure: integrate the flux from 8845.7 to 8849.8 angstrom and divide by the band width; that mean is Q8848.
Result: 1.43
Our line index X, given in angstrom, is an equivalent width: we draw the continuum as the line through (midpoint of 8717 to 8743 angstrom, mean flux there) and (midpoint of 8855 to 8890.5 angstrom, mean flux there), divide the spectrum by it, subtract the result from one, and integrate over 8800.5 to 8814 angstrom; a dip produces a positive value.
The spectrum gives 0.8 angstrom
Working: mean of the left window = 1.42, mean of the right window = 1.41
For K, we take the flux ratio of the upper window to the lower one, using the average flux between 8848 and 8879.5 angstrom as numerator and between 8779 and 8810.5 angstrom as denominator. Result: 1.0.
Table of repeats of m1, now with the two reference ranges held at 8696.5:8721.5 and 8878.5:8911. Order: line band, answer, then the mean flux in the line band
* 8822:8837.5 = 0.03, 1.43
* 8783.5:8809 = 0.99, 1.37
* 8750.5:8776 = 0.01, 1.42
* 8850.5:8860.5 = 0.18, 1.4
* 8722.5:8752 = 0.11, 1.42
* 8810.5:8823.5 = 0.07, 1.42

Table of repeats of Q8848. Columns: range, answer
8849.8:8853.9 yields 1.42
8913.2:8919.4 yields 1.37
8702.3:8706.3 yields 1.43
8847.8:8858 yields 1.41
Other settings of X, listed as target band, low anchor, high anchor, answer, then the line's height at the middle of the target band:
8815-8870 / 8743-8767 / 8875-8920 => 0.6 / 1.42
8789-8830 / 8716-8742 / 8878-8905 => 1.3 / 1.43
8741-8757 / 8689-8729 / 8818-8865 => 0.0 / 1.42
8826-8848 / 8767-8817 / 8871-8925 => -0.3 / 1.41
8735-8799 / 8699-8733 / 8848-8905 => 0.2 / 1.42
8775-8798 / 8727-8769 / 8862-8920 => -0.1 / 1.42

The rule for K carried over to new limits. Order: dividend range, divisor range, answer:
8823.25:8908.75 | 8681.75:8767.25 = 1.00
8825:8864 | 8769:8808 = 1.00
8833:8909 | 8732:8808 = 1.00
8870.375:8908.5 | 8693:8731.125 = 1.00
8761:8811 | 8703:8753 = 0.99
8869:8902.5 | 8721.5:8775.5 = 1.00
